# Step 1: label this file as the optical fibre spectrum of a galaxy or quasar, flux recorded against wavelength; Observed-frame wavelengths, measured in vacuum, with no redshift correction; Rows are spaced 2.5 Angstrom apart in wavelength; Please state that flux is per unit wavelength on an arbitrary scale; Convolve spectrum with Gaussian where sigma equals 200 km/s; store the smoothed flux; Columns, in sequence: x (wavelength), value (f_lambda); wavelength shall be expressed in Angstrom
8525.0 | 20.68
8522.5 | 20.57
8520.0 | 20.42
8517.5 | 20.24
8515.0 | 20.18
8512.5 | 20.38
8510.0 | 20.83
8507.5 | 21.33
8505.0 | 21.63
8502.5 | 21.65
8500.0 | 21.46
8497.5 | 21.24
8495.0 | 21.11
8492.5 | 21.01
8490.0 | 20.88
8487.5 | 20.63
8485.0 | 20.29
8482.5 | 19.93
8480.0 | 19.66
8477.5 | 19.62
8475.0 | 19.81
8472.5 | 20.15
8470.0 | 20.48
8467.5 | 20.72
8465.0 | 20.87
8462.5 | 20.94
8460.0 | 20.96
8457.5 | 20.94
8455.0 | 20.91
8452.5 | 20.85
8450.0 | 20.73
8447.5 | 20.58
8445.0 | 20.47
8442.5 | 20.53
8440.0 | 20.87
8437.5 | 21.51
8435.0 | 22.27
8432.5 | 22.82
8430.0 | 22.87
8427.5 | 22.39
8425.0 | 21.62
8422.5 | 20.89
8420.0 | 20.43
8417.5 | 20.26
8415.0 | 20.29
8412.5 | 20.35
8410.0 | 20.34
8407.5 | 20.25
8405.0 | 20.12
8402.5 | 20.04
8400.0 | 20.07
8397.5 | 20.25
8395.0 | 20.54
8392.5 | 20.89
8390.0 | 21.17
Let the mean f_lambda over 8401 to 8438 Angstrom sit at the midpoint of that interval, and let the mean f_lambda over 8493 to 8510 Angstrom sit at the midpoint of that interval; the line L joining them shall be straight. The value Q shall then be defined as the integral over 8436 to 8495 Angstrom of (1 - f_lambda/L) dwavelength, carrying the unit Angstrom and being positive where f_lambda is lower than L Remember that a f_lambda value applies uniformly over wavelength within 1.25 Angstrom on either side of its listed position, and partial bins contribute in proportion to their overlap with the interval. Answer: 1.7 Angstrom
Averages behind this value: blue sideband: 21.1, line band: 20.6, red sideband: 21.3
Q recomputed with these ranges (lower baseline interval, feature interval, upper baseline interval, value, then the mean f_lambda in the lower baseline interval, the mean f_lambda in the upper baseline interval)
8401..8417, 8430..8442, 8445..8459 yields -0.8 Angstrom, 20.2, 20.8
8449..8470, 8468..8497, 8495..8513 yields 1.0 Angstrom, 20.8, 21.2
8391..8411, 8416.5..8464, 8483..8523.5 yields -1.6 Angstrom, 20.3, 20.9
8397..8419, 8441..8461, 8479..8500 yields -0.3 Angstrom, 20.2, 20.7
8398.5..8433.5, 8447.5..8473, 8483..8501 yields 0.2 Angstrom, 20.9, 20.9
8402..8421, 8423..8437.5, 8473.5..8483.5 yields -1.5 Angstrom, 20.3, 19.8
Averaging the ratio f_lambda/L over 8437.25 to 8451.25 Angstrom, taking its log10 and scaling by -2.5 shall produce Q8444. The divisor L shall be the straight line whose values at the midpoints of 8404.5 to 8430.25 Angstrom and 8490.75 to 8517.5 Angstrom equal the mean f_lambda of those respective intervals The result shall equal 0.01 mag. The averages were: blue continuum 20.8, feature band 20.7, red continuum 21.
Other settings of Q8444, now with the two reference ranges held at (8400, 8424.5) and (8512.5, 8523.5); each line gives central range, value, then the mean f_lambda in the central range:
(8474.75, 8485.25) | 0.03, 19.8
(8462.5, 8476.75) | 0.00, 20.4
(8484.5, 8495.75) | -0.02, 20.8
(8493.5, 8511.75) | -0.05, 21.3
